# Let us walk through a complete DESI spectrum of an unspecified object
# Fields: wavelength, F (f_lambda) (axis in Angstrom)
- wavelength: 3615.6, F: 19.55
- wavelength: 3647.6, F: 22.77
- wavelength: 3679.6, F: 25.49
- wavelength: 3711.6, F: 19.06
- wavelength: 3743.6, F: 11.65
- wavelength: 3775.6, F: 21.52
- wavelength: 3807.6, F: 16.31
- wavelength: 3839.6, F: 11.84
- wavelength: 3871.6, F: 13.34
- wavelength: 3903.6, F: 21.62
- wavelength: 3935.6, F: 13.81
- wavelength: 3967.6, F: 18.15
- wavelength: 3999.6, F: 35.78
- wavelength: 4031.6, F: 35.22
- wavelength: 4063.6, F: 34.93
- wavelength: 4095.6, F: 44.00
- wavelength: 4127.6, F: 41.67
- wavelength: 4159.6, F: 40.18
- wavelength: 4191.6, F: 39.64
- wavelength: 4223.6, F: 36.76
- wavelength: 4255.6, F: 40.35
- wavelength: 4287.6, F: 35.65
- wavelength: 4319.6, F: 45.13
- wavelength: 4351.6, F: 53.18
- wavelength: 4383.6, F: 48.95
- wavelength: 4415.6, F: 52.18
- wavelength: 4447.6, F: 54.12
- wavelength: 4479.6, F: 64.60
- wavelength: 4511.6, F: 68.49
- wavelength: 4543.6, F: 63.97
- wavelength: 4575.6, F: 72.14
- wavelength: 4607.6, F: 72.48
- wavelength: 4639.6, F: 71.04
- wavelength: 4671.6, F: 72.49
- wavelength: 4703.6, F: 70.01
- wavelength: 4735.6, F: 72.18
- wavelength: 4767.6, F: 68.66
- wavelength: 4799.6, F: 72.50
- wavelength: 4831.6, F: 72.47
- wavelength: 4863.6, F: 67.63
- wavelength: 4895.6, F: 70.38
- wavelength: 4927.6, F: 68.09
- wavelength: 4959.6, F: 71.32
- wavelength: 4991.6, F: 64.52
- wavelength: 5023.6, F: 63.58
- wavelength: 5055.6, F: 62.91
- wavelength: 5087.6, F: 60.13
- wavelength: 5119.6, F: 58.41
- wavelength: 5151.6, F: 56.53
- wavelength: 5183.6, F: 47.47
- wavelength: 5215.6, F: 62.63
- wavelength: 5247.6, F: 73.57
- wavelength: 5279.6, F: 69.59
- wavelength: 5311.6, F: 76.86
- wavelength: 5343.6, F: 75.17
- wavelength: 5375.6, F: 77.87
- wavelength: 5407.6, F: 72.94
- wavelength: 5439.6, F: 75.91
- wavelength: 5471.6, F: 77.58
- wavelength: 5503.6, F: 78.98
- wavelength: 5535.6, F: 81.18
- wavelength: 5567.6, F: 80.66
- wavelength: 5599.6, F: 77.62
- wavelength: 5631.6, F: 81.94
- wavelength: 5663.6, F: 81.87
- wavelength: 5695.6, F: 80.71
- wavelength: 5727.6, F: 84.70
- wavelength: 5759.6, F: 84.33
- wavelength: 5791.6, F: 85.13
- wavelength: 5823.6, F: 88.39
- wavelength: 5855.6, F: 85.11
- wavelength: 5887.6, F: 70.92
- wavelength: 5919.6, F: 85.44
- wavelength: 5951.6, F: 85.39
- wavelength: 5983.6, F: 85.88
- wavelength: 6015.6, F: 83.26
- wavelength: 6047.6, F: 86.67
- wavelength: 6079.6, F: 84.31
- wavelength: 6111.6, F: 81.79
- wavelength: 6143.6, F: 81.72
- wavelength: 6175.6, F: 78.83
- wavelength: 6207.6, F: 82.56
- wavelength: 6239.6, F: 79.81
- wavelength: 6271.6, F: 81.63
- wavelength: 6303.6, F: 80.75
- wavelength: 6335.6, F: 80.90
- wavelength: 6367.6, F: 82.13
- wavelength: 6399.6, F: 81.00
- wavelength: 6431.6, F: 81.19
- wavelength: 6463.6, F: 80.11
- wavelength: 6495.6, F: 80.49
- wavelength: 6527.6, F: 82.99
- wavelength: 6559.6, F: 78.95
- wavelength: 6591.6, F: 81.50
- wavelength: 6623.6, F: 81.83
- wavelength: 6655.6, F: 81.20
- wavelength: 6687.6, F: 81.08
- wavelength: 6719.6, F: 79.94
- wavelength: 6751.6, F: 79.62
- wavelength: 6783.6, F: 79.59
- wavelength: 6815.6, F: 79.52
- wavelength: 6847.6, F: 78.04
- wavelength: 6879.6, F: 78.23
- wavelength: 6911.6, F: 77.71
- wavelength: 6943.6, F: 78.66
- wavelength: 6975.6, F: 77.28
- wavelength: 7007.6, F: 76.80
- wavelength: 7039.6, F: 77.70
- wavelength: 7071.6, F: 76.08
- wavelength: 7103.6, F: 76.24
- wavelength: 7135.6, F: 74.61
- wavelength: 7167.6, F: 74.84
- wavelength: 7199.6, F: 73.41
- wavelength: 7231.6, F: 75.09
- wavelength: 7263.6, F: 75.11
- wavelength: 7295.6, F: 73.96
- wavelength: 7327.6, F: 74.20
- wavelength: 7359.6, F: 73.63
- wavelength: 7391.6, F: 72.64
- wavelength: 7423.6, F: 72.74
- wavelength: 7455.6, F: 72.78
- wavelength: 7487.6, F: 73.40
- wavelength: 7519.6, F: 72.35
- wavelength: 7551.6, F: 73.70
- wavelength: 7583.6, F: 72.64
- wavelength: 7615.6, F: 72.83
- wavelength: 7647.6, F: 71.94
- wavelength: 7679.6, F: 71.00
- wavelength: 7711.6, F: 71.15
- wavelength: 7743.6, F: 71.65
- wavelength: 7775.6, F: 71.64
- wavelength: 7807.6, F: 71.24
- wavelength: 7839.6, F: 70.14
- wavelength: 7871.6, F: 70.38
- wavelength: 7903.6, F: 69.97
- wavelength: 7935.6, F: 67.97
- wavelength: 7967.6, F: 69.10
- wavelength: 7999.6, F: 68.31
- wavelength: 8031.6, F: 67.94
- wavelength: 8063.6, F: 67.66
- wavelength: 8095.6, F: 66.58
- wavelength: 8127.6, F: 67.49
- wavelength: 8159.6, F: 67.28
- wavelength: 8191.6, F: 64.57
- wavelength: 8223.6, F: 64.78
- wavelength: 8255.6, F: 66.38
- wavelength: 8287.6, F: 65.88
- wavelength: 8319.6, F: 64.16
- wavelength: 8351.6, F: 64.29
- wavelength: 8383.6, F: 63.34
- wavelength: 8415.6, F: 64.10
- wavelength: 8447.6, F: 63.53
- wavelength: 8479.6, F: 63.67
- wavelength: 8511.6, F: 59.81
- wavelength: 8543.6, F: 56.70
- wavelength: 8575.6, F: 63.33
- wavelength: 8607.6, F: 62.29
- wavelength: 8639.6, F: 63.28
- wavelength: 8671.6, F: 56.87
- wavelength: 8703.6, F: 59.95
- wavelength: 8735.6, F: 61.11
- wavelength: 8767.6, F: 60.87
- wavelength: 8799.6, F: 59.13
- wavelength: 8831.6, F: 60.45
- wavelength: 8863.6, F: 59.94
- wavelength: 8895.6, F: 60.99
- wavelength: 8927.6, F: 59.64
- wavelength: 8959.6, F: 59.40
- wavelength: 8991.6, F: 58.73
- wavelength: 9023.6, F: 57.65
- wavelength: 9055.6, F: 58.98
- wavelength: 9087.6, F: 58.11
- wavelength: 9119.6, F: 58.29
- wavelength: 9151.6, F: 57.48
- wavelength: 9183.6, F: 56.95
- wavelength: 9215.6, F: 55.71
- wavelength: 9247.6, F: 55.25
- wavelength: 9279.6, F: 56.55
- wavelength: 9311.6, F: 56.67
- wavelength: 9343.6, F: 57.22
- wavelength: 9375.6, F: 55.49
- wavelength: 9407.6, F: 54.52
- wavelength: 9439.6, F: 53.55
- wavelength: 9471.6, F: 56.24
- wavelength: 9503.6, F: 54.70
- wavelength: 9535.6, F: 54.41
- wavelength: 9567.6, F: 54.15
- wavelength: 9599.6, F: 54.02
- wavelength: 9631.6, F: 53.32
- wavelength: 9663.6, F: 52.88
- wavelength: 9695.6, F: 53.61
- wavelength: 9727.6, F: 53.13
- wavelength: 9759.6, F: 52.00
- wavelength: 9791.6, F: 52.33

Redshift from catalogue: 0.000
